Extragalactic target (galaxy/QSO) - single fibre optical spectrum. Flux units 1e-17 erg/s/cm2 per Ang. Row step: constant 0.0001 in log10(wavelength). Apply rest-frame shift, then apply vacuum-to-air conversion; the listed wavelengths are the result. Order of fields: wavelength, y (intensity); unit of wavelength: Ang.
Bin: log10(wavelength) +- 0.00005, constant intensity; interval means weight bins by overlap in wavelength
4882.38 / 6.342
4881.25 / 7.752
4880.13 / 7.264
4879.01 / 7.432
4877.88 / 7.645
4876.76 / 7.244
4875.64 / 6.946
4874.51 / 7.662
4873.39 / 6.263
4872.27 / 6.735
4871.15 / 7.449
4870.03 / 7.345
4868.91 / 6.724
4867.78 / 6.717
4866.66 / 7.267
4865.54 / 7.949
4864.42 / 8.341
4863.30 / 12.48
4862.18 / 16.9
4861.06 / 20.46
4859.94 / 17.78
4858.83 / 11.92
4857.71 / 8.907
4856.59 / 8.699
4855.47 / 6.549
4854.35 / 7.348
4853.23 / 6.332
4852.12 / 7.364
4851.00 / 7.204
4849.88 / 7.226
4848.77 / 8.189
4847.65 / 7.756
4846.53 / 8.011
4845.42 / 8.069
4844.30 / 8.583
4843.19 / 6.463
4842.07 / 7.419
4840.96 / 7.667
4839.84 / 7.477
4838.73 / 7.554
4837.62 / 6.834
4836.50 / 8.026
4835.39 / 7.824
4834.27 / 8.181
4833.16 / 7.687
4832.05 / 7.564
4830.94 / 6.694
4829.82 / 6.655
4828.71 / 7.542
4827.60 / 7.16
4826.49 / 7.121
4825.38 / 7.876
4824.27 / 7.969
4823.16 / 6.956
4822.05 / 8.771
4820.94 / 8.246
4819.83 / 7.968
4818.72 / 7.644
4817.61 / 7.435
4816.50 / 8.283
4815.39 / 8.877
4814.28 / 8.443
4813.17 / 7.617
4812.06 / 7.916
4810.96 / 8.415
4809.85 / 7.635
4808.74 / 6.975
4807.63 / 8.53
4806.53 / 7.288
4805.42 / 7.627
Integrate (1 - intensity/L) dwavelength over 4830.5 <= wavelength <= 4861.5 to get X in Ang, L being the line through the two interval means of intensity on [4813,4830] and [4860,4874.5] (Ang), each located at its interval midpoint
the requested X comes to 1.3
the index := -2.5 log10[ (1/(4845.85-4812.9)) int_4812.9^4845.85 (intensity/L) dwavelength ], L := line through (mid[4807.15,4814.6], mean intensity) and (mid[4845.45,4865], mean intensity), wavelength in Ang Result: 0.14 mag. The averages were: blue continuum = 7.91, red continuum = 10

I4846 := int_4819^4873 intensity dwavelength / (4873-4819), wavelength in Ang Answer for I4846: 8.41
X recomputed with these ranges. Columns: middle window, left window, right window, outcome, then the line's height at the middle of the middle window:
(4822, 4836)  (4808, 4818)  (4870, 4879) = 0.5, 7.76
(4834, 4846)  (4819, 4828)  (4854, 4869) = 1.9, 9.06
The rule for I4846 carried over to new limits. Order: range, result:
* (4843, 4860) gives 8.3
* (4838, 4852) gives 7.62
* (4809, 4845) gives 7.7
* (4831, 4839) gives 7.61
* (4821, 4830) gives 7.59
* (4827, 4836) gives 7.42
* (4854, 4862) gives 12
